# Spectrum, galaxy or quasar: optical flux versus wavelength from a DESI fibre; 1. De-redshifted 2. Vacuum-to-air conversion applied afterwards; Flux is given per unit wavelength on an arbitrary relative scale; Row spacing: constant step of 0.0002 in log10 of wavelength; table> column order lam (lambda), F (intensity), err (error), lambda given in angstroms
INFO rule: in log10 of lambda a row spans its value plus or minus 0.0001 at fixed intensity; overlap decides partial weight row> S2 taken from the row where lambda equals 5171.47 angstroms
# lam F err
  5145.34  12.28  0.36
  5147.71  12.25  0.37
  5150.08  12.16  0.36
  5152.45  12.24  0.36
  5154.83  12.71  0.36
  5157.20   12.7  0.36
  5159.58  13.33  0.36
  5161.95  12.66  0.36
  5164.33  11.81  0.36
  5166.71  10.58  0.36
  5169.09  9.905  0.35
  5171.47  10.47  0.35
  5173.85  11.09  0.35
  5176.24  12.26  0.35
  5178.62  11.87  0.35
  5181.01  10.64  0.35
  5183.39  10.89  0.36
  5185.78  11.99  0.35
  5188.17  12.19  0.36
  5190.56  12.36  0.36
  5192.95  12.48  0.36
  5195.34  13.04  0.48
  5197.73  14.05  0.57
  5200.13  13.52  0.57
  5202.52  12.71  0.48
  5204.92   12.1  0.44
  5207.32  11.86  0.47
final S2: 10.47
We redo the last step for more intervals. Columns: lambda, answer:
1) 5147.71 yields 12.25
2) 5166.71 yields 10.58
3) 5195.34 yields 13.04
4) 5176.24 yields 12.26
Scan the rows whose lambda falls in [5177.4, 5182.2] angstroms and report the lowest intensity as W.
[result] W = 10.64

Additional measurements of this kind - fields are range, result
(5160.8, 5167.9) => 10.58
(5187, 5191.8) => 12.19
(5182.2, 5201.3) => 10.89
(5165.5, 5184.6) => 9.905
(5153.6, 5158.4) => 12.7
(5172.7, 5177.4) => 11.09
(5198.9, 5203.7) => 12.71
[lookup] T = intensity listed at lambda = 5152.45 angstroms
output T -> 12.24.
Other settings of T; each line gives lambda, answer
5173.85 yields 11.09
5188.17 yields 12.19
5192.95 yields 12.48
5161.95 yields 12.66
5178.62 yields 11.87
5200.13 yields 13.52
